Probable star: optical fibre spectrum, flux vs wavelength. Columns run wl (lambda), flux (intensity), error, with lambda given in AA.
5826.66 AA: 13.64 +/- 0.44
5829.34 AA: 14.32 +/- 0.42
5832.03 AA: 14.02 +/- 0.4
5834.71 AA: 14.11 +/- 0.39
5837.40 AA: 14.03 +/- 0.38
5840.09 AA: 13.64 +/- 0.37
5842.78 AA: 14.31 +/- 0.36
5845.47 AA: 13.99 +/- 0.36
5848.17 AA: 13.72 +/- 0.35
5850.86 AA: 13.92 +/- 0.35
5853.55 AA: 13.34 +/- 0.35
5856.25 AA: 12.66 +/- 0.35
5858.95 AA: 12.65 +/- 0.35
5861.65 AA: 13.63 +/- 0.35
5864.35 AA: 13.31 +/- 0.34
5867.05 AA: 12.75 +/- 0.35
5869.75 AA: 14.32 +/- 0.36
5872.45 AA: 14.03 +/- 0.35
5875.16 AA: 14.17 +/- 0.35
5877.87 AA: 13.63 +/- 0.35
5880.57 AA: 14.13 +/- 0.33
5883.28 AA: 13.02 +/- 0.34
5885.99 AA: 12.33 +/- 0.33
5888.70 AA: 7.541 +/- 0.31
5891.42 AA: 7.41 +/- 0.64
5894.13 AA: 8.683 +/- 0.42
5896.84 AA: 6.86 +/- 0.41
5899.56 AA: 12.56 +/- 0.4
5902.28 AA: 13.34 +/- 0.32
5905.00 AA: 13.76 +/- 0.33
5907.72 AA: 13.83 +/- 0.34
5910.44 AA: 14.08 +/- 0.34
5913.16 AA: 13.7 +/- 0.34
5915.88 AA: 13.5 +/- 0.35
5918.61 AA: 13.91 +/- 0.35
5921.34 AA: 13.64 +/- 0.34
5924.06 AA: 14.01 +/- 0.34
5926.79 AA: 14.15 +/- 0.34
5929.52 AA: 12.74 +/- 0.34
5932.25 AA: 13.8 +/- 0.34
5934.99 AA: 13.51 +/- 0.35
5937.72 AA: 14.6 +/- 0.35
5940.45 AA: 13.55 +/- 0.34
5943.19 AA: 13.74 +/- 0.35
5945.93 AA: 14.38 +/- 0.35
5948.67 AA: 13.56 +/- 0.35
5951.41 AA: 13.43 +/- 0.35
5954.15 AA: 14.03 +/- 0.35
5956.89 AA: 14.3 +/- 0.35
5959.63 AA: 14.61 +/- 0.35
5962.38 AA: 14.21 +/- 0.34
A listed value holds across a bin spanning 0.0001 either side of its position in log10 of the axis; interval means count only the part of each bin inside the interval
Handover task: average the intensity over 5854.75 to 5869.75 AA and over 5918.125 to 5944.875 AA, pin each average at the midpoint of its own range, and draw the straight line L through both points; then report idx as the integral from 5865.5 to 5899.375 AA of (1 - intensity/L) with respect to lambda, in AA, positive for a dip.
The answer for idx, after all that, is 4.3 AA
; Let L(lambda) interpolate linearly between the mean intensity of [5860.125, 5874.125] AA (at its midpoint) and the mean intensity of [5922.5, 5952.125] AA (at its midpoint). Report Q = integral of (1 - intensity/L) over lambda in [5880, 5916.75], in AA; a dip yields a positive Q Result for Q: 5.3 AA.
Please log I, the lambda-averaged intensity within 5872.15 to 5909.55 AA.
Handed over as 11.8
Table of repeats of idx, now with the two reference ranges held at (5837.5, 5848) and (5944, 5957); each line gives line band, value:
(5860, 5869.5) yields 0.4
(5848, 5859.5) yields 0.6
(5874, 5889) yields 1.2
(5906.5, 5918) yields 0.1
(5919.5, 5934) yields 0.2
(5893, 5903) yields 2.7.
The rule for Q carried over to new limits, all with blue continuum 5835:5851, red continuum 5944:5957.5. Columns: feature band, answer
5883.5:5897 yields 4.7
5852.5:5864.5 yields 0.7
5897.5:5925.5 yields 0.9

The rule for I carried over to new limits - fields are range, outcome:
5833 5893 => 13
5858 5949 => 12.9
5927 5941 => 13.7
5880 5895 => 10.4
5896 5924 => 13.1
